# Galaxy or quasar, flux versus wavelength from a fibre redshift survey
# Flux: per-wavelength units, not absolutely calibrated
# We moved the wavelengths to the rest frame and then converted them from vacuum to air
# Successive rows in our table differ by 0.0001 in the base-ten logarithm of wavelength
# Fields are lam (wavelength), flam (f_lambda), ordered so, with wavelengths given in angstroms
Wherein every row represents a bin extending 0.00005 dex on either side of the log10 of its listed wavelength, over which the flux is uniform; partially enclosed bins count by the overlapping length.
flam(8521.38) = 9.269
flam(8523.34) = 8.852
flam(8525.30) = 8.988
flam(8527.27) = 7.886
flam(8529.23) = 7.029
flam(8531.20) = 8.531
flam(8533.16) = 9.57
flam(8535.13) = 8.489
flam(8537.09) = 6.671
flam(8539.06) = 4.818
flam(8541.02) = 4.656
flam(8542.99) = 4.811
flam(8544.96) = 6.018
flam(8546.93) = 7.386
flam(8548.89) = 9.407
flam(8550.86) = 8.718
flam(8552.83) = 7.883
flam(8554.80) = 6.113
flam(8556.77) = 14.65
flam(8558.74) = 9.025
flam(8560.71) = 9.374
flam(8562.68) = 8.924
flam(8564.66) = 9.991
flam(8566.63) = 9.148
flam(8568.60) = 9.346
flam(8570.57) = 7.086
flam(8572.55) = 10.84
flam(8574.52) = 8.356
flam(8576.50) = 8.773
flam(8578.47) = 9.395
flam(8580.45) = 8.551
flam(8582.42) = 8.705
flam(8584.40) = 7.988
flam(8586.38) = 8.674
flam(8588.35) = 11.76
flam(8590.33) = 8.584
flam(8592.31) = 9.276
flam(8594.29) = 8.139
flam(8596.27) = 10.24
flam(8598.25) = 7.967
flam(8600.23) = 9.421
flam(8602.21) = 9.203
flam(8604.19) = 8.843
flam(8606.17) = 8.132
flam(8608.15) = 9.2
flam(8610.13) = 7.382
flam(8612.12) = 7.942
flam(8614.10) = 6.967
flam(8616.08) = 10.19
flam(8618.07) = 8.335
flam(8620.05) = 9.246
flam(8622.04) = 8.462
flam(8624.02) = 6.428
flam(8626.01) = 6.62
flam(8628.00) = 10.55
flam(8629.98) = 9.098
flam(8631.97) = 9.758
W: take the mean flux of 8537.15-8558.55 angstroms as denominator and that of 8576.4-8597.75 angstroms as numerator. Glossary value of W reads 1.2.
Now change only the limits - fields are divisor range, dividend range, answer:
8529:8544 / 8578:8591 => 1.34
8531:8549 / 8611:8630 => 1.22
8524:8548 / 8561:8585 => 1.26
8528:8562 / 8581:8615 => 1.11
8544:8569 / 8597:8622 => 0.96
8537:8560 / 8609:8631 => 1.10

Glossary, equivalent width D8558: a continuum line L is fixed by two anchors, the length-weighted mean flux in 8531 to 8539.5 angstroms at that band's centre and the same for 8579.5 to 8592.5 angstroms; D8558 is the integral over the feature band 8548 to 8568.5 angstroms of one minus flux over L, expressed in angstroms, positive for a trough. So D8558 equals -2.45 angstroms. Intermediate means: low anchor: 7.71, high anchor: 9.07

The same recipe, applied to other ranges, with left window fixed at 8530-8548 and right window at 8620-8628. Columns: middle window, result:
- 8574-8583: -1.85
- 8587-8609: -4.76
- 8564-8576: -3.20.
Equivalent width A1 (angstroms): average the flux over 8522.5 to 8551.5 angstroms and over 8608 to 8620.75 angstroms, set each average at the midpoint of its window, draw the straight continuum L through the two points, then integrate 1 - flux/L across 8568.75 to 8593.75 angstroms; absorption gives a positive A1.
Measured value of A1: -3.2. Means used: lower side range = 7.43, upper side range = 8.4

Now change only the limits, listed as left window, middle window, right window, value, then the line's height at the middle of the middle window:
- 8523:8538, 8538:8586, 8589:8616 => 0.52 angstroms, 8.42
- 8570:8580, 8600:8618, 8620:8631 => -0.02 angstroms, 8.53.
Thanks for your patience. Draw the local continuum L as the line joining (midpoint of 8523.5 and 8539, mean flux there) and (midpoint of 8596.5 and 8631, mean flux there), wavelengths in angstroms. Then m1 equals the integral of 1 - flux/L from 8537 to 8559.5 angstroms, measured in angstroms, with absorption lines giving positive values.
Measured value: 1.6 angstroms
